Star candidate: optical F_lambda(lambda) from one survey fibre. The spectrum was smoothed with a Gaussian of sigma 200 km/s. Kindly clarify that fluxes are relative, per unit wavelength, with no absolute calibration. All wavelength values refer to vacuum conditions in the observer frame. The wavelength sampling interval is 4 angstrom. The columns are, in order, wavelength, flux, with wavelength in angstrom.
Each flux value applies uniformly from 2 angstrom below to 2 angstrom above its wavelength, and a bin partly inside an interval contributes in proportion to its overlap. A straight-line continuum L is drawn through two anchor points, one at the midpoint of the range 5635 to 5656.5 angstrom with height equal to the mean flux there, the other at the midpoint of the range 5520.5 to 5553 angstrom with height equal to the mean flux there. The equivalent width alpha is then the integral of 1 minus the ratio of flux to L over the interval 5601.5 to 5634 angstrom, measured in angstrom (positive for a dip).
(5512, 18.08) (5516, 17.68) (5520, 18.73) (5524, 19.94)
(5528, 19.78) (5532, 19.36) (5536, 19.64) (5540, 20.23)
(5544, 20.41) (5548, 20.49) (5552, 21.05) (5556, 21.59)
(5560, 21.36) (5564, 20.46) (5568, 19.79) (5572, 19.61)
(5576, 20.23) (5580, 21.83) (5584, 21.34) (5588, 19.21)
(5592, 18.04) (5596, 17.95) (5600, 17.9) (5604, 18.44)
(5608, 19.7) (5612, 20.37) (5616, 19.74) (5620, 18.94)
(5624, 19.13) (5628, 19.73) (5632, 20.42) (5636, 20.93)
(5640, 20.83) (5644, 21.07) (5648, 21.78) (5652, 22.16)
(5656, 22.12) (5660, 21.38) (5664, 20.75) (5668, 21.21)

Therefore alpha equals 2.4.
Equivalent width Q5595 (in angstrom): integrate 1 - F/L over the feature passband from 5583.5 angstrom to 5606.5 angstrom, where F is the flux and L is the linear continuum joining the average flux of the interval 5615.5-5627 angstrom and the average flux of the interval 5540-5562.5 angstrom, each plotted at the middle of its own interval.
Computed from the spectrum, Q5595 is 1.4 angstrom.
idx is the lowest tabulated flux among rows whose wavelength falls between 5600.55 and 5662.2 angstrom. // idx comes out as 18.44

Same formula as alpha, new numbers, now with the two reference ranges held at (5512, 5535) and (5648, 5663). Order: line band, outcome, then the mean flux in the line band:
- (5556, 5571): -0.6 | 20.6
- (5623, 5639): 0.8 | 20.2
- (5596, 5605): 1.1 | 18.1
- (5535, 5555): -1.0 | 20.5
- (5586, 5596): 1.0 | 18.5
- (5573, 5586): -0.5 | 21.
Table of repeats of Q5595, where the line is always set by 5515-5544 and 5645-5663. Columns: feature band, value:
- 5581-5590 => 0.0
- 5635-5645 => 0.3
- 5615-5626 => 1.0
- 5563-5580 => 0.0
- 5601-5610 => 0.8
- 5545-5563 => -1.0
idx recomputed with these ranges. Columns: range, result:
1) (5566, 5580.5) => 19.61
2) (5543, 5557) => 20.41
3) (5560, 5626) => 17.9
